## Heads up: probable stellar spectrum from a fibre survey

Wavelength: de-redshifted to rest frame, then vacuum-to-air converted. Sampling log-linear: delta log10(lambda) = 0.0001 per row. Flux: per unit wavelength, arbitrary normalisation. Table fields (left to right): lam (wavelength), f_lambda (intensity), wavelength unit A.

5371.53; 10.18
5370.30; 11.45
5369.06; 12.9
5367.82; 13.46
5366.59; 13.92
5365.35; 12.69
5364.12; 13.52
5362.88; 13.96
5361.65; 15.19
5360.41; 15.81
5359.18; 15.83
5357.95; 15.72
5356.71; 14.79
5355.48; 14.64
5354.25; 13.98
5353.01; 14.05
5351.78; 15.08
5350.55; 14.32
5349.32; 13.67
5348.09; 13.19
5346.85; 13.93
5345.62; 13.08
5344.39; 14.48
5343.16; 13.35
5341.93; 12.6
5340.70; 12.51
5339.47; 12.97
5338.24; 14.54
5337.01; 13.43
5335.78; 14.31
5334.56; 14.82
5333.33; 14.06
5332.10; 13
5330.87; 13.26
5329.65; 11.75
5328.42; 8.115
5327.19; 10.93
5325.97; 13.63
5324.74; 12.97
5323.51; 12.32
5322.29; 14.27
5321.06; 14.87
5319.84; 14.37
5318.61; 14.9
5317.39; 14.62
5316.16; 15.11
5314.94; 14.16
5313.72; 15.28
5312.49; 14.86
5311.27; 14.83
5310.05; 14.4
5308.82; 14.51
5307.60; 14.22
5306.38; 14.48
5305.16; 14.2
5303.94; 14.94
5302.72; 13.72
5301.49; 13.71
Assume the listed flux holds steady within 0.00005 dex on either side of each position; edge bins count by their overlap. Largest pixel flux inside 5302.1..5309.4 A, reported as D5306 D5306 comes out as 14.94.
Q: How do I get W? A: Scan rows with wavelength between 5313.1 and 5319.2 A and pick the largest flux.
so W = 15.28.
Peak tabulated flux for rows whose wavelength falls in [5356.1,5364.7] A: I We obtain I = 15.83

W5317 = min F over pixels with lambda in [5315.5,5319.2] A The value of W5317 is 14.62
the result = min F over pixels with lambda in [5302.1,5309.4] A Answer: 13.72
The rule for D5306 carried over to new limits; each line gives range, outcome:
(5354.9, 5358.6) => 15.72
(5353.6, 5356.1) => 14.64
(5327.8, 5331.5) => 13.26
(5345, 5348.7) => 13.93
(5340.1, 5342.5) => 12.6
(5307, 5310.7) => 14.51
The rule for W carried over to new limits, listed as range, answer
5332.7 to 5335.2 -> 14.82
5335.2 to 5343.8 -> 14.54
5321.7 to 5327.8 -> 14.27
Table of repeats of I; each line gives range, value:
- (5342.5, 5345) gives 14.48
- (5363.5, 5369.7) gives 13.92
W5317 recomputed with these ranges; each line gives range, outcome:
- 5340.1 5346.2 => 12.51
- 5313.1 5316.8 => 14.16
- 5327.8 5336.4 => 8.115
